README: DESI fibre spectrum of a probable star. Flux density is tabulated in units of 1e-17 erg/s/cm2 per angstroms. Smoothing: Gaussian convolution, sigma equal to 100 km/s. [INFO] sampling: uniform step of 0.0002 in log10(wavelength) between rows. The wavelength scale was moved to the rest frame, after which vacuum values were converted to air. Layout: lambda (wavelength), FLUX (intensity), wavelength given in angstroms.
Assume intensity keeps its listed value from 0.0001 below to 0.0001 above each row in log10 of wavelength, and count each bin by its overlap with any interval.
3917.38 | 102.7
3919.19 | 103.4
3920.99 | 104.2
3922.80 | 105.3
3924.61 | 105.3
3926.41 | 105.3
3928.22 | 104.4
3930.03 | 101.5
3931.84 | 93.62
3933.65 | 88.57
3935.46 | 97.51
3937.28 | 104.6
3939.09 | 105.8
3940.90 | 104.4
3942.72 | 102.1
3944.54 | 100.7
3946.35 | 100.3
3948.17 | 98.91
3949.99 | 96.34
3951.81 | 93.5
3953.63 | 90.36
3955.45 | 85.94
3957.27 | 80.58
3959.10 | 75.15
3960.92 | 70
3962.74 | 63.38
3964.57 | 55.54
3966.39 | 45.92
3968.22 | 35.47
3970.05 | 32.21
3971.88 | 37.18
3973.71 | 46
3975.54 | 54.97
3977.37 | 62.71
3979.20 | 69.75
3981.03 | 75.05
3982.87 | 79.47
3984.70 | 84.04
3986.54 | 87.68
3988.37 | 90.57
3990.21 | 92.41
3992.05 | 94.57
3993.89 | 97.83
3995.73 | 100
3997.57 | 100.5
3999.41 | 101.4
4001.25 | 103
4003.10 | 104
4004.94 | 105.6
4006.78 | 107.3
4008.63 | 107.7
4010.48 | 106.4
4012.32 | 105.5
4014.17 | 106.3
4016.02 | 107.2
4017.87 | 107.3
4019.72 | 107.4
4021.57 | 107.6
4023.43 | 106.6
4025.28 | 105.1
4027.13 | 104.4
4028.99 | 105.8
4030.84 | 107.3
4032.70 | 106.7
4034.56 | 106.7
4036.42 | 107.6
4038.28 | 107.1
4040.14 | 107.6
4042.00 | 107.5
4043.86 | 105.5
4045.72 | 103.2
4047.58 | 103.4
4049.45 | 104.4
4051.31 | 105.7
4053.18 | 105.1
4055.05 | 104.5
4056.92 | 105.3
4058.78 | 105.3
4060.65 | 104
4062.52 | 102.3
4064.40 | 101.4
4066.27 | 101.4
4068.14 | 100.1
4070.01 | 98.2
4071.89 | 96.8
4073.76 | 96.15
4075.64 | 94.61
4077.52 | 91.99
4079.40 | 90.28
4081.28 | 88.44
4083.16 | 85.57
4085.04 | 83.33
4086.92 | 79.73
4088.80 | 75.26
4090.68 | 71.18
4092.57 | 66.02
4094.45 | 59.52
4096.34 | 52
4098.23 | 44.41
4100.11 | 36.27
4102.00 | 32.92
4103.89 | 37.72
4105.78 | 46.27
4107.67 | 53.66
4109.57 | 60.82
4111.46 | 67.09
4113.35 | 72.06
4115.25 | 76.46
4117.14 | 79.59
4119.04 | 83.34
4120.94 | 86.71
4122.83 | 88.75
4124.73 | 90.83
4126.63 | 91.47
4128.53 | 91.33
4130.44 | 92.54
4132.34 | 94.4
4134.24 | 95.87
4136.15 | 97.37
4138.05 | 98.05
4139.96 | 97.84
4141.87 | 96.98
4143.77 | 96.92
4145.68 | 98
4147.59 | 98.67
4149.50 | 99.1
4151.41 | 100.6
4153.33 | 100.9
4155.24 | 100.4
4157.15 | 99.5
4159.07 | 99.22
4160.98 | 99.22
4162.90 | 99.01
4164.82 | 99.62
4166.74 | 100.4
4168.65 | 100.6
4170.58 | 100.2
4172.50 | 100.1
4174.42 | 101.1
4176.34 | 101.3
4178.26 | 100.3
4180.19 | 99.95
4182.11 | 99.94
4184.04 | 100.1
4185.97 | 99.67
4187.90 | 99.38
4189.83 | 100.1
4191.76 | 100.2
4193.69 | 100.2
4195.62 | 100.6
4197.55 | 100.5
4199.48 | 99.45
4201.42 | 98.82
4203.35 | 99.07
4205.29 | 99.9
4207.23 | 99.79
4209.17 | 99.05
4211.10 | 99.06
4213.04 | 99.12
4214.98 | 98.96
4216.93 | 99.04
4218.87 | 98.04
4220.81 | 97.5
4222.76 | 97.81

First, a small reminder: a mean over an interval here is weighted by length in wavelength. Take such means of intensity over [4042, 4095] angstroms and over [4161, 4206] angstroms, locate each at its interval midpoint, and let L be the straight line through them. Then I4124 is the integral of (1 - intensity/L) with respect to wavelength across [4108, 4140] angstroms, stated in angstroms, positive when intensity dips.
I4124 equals 3.93 angstroms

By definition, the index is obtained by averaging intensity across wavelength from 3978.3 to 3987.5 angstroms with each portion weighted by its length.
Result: 79.3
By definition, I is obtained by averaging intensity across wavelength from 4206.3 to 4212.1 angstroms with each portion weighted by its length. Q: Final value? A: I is 99.4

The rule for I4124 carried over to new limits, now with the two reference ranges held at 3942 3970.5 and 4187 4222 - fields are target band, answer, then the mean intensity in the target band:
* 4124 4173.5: -1.74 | 97.7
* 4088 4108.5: 8.60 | 52.1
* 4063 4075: -1.62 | 99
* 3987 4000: -2.55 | 96.3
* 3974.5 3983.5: 1.31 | 67.7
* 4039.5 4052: -2.95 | 105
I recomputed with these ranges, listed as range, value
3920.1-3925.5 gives 105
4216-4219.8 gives 98.6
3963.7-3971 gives 42.2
